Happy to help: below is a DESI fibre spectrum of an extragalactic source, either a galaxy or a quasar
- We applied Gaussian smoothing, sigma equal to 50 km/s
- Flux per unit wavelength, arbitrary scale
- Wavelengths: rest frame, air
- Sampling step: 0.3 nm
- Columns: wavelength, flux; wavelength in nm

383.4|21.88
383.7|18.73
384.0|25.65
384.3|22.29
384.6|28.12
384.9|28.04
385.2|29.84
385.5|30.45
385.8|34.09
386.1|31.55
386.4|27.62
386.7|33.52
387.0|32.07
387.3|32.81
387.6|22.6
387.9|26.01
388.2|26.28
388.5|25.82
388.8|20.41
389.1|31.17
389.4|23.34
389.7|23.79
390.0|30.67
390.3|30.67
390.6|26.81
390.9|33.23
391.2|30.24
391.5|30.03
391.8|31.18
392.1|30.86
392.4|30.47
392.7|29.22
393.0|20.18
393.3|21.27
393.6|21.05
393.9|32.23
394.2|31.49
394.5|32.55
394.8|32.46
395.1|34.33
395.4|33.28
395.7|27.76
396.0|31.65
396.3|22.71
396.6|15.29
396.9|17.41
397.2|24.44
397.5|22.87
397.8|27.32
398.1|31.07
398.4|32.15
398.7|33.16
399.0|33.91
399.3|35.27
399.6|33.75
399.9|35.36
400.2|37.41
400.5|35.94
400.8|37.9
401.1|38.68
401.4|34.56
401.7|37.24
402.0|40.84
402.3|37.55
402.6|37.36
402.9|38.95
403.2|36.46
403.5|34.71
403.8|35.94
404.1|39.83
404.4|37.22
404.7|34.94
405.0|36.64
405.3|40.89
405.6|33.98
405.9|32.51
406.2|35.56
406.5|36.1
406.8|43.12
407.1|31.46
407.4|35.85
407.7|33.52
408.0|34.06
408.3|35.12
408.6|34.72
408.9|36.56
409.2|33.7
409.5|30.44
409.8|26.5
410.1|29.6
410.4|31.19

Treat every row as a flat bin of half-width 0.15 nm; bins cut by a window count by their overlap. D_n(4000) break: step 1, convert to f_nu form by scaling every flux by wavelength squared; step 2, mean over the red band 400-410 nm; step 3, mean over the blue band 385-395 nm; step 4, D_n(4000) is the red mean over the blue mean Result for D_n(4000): 1.35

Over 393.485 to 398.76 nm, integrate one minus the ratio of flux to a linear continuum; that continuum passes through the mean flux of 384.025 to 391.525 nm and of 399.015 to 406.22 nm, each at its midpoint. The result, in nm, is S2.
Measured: 0.81 nm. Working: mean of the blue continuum 28.4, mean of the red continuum 36.6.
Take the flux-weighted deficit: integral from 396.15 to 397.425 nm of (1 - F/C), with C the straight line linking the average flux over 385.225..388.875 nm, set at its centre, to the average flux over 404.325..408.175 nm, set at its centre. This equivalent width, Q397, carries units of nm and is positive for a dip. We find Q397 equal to 0.48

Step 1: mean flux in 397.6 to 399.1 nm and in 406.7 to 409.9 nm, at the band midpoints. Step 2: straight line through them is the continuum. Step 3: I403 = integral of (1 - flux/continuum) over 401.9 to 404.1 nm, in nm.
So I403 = -0.34 nm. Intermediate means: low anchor 31.2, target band 37.5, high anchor 34.1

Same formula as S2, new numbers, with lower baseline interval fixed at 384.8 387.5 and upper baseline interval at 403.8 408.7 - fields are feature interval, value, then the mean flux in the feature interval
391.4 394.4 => 0.44 nm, 27.8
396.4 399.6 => 0.61 nm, 27.5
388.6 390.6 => 0.33 nm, 26.7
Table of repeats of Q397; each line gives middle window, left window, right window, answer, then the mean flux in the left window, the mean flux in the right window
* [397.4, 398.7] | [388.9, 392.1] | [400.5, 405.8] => 0.185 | 29.1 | 37.2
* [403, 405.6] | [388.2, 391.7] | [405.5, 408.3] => -0.222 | 27.8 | 35.1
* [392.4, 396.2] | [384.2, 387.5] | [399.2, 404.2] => 0.541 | 30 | 36.9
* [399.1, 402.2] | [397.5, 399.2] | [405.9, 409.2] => -0.451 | 30.9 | 35.4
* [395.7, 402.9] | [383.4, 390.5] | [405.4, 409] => 0.088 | 27.5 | 35.3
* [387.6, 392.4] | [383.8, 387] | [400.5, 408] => 0.471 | 29.1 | 36.7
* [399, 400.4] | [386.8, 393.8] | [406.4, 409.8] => -0.183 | 27.5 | 34.6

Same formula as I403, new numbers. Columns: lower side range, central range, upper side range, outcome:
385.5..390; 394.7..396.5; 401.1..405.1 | 0.15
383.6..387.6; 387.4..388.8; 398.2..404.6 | 0.23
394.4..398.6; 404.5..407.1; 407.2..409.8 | -0.33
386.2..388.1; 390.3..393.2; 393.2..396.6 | -0.02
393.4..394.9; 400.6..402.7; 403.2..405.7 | -0.17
